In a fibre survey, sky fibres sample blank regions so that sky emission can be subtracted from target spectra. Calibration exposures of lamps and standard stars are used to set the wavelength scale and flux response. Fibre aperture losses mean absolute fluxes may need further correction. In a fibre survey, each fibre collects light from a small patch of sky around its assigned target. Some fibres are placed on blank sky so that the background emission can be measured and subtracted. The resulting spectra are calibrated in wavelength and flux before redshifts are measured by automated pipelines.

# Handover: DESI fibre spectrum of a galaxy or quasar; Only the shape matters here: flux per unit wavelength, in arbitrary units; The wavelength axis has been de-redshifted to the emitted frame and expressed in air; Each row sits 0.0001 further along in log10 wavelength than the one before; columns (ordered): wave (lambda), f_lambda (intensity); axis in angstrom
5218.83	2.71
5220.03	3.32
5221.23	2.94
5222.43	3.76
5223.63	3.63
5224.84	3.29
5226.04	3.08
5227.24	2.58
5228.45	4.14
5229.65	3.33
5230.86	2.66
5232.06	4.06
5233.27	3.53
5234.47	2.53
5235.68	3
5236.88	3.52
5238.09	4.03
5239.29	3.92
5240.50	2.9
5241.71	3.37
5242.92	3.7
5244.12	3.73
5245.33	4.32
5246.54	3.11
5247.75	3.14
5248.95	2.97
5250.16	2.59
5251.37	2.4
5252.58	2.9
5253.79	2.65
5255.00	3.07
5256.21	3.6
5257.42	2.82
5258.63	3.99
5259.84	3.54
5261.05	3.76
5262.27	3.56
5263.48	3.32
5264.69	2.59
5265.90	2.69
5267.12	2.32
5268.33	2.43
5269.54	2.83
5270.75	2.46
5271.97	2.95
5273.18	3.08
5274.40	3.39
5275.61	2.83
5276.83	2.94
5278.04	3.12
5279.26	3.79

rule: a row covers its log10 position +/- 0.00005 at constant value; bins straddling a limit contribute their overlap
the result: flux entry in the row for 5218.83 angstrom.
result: 2.71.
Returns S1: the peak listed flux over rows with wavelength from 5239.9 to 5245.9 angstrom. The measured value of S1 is 4.32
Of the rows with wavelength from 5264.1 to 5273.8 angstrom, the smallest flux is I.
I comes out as 2.32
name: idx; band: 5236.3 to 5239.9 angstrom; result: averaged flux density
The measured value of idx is 3.82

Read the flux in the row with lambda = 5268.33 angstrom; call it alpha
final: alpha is 2.43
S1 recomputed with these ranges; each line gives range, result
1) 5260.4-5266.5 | 3.76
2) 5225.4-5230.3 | 4.14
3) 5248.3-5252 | 2.97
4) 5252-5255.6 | 3.07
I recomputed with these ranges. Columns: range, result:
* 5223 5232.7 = 2.58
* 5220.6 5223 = 2.94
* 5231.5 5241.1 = 2.53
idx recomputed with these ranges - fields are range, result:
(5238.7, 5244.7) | 3.52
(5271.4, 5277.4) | 3.04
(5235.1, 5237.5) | 3.27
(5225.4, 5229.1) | 3.27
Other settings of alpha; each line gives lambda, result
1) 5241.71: 3.37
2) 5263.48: 3.32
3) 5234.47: 2.53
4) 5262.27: 3.56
